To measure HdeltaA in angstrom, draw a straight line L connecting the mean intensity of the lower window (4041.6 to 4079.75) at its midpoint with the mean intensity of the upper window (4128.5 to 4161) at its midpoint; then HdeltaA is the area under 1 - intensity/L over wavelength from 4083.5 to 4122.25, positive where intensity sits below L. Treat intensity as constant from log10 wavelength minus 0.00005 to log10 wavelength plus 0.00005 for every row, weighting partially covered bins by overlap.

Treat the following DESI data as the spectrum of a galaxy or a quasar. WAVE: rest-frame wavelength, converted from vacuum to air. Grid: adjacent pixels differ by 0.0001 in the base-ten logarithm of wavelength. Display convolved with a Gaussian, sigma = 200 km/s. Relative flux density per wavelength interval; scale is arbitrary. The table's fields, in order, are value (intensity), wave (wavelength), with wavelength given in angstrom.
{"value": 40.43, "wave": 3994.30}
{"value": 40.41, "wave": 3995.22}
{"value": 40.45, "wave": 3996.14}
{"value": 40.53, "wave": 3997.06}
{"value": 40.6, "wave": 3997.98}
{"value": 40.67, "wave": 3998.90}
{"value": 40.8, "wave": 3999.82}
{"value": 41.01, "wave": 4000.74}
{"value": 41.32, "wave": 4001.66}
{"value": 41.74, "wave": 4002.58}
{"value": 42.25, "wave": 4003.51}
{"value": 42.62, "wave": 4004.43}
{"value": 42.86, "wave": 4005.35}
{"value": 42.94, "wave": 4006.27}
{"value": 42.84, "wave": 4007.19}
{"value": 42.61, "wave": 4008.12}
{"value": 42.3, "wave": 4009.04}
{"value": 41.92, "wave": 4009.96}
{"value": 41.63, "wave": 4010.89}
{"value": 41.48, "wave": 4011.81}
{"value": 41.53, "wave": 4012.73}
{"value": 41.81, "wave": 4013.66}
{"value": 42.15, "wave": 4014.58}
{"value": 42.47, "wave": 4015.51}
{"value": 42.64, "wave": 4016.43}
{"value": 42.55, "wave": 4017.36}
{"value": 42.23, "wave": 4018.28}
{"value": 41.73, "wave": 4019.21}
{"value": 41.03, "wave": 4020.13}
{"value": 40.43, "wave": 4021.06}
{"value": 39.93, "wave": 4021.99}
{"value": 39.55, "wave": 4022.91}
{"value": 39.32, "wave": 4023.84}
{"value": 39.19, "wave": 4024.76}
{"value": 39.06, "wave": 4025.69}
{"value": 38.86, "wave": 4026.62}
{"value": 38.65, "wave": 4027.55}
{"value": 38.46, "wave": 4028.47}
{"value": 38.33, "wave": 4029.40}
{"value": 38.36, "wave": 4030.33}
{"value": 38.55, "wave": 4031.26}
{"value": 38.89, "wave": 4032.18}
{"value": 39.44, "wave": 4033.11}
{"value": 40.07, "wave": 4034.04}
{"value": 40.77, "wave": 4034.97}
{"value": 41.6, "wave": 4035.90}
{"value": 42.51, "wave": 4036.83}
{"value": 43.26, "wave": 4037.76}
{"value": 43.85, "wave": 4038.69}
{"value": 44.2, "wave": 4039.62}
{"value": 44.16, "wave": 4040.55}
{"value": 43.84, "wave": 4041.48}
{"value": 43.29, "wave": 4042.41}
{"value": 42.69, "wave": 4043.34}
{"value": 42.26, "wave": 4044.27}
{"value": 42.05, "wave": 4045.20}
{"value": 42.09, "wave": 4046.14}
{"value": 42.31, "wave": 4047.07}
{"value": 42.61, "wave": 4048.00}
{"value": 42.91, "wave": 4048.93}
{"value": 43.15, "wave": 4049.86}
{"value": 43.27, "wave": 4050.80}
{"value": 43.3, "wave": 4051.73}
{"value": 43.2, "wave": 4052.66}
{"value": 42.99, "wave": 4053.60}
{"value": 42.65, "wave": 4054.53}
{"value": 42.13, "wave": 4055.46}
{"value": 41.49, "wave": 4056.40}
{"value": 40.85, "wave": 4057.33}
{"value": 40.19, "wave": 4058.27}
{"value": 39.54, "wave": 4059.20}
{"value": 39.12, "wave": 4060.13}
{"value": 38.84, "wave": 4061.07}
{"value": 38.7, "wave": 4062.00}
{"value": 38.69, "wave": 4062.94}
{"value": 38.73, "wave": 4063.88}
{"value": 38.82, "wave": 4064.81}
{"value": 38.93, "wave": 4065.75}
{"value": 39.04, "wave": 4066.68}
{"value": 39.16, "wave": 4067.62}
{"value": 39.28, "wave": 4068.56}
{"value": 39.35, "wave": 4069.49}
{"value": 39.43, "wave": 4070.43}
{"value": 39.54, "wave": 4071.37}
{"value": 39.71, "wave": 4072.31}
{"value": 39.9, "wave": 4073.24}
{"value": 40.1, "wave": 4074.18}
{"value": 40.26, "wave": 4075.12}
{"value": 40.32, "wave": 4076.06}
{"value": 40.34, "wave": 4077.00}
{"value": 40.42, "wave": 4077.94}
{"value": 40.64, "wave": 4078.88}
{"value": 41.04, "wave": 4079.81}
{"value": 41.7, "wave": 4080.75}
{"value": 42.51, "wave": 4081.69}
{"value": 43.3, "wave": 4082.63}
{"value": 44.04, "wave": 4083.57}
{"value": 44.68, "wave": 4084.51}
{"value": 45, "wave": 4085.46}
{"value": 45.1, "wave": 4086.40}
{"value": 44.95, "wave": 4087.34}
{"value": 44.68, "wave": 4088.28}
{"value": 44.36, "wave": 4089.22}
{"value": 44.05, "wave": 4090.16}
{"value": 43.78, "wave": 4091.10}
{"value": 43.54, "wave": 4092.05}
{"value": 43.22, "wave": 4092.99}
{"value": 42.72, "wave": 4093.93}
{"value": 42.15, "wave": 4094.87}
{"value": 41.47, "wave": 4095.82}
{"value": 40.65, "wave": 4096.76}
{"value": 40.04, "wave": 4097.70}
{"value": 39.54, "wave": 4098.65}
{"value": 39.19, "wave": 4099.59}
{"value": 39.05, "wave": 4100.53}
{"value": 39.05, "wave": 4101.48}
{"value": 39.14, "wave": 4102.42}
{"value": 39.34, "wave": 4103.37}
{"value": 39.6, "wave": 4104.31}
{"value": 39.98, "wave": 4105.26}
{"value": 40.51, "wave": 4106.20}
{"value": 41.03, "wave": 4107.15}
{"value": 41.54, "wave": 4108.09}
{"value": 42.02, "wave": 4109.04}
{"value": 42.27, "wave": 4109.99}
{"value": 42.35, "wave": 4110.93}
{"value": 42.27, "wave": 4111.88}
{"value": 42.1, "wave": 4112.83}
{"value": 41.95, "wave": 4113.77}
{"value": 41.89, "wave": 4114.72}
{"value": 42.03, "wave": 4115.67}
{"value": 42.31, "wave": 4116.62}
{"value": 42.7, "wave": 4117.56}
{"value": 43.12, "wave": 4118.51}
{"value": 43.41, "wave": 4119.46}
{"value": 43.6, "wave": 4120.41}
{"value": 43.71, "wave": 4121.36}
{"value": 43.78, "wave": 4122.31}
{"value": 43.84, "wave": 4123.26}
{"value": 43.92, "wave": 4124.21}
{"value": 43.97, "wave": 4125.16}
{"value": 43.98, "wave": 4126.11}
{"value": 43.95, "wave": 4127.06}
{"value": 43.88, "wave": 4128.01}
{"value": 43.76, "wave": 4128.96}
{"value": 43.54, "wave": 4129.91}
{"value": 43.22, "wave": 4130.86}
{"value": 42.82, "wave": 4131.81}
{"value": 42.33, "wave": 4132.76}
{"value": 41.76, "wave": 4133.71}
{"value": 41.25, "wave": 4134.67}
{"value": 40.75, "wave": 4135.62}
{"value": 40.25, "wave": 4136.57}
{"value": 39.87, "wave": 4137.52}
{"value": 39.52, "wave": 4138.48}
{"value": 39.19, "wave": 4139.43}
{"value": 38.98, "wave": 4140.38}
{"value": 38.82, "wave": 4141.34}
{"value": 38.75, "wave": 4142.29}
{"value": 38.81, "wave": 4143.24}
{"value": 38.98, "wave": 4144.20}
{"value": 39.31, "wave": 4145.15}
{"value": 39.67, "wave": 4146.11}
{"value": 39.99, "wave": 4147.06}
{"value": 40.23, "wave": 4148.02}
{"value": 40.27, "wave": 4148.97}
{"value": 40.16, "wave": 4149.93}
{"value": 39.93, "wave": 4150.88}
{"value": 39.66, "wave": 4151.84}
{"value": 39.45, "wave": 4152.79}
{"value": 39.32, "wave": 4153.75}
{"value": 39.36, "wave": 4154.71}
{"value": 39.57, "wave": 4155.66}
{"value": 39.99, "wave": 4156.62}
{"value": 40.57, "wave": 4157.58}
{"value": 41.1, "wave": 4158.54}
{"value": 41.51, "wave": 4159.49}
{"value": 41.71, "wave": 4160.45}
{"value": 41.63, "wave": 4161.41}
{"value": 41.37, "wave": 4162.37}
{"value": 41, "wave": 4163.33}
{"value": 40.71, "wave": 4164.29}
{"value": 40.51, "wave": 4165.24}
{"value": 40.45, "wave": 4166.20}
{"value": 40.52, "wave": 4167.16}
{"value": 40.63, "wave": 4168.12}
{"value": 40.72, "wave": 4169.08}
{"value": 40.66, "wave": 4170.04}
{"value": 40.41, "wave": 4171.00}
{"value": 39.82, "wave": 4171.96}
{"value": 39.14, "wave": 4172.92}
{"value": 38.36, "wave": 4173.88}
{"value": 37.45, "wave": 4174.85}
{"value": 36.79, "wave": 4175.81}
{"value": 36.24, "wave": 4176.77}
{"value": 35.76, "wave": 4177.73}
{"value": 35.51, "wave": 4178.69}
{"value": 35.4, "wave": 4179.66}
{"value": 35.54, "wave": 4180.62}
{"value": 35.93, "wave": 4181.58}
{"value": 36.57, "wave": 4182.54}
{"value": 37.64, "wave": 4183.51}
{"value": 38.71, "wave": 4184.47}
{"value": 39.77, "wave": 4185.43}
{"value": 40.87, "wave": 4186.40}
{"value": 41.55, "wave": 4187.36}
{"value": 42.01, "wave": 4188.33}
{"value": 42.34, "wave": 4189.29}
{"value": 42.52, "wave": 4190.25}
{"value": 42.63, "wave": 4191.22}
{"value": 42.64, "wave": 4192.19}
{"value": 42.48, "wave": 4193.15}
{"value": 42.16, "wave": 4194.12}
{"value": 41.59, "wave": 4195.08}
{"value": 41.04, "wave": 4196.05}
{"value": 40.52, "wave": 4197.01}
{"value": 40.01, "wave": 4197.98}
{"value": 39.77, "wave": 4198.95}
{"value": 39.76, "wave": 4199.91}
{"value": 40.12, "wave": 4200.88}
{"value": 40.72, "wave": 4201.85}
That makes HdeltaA -1.4 angstrom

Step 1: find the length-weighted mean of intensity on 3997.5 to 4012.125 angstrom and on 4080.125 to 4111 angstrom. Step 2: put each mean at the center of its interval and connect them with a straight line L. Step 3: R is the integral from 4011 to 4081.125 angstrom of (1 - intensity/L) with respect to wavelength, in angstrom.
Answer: 1.7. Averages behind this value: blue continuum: 41.9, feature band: 40.9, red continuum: 42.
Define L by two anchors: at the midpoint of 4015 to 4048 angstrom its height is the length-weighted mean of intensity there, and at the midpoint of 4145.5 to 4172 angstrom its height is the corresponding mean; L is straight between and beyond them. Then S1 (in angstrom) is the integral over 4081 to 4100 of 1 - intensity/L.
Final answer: -1.0 angstrom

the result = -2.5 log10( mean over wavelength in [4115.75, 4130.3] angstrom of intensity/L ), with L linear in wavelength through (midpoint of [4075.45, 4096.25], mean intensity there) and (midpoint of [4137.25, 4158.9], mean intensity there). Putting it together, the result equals -0.07 mag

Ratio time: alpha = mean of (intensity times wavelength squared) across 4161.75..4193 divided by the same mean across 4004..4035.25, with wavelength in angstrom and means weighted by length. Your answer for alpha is 1.04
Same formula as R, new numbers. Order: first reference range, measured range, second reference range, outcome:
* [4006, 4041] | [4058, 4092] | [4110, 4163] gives 0.1 angstrom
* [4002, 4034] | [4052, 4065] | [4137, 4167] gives 0.0 angstrom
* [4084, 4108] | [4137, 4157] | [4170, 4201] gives 0.5 angstrom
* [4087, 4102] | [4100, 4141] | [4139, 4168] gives -0.7 angstrom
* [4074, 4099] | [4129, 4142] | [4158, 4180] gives -0.1 angstrom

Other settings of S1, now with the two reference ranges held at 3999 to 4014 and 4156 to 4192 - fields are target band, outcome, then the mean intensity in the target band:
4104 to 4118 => -0.4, 41.7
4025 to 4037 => 0.6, 39.4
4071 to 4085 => -0.1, 41.2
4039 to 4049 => -0.4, 43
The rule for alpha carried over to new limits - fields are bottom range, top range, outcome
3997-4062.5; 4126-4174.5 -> 1.04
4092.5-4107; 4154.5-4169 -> 1.04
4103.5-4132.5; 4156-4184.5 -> 0.94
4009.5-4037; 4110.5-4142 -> 1.10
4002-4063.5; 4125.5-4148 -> 1.04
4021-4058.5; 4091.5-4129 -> 1.05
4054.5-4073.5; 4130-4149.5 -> 1.05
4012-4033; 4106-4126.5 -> 1.11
